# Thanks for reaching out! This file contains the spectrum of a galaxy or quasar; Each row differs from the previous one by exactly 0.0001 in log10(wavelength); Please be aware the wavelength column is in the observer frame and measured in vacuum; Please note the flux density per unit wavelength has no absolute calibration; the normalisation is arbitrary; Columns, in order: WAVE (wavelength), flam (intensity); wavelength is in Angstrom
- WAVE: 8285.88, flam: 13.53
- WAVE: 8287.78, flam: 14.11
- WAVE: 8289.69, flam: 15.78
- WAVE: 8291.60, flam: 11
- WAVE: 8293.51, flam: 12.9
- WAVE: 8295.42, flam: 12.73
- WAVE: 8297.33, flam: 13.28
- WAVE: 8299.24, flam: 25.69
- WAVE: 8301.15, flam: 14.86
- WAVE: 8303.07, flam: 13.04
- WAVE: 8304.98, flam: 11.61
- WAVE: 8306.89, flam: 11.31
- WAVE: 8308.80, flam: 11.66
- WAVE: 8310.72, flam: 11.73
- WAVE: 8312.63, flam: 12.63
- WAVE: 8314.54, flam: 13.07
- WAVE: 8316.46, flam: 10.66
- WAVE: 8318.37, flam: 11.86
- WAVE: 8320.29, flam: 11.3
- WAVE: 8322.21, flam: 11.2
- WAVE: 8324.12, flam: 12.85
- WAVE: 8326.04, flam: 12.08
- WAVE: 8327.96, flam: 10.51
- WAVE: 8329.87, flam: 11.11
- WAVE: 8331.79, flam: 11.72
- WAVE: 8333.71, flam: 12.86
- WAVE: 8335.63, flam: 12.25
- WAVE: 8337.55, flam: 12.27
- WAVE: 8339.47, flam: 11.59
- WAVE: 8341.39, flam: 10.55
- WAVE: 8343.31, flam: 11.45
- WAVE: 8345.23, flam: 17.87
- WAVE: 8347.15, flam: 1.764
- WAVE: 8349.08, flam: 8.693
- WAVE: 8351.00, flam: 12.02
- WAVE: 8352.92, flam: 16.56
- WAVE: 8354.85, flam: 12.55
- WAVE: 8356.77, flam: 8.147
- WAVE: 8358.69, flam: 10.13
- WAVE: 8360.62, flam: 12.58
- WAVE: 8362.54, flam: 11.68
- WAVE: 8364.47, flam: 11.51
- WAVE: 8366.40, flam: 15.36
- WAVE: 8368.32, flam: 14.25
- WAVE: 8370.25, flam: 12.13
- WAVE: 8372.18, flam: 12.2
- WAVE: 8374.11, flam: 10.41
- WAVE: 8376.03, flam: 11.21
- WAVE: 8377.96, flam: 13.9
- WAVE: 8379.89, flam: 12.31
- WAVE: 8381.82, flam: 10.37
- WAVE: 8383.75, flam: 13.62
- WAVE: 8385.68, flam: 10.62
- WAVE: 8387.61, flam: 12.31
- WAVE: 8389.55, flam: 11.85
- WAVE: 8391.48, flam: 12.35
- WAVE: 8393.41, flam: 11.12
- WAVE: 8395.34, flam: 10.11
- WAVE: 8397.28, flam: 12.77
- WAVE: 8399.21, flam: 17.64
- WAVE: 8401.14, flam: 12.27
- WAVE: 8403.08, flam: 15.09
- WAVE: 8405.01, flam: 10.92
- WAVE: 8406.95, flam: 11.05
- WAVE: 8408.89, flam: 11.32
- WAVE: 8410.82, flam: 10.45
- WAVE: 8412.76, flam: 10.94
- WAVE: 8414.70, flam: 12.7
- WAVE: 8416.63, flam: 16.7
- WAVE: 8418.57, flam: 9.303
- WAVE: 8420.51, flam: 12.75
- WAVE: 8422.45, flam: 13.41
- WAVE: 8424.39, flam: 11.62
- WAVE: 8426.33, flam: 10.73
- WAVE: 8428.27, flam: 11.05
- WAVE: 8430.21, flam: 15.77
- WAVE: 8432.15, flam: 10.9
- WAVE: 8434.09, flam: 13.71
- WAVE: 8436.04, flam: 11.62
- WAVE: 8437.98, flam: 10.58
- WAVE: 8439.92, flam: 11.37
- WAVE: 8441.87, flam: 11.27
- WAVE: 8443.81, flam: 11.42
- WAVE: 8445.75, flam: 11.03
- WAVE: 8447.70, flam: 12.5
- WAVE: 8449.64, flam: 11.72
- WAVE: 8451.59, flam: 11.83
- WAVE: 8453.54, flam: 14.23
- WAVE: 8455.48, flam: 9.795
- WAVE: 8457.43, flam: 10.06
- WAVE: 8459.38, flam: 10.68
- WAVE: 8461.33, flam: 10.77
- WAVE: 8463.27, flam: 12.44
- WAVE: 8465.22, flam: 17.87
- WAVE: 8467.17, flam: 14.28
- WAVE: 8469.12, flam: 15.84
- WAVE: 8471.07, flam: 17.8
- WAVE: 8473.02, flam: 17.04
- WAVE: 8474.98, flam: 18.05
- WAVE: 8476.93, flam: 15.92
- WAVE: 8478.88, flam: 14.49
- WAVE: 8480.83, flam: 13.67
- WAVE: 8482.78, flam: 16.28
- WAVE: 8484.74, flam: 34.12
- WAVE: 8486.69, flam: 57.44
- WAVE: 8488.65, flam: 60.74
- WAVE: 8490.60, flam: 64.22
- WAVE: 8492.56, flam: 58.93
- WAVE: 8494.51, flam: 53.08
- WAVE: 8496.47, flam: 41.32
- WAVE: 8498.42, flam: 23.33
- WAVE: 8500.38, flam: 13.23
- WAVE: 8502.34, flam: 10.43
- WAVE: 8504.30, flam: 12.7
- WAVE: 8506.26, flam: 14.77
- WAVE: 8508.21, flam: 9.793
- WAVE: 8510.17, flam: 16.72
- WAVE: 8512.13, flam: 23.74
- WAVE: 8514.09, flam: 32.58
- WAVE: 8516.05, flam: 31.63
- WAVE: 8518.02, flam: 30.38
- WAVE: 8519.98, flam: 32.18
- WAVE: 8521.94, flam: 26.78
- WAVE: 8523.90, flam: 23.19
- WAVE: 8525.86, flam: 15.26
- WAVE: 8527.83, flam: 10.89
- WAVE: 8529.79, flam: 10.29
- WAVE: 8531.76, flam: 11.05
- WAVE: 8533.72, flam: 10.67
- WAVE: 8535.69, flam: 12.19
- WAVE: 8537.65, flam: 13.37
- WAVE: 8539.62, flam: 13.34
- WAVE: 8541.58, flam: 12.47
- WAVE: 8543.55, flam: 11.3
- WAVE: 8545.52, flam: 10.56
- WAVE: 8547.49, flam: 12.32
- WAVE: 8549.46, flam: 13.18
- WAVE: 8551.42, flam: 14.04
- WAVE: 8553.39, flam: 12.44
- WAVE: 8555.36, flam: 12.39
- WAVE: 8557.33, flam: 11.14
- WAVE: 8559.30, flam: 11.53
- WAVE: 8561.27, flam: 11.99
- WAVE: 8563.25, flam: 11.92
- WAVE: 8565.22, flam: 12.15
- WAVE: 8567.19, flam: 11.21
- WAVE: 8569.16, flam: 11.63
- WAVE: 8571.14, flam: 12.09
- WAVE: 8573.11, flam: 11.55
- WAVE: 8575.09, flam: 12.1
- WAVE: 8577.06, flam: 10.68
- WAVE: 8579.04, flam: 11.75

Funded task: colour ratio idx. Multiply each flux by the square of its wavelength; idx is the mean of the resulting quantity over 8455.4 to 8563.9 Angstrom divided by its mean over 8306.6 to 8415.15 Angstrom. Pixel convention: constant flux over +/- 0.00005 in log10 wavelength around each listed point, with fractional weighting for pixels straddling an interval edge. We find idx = 1.76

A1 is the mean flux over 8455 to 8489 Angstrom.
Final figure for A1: 19.8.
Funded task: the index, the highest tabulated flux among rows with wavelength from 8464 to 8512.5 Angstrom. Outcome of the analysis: 64.22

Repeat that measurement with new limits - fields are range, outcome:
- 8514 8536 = 32.58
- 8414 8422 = 16.7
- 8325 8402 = 17.87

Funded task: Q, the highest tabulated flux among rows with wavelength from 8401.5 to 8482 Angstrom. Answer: 18.05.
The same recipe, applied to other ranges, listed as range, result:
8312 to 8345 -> 13.07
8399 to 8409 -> 17.64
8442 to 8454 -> 14.23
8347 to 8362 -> 16.56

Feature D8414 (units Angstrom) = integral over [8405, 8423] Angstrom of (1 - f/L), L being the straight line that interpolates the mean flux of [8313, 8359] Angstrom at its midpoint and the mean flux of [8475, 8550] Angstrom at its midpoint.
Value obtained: 5.1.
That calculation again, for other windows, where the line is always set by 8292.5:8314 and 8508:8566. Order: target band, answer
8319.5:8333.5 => 2.4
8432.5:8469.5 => 7.5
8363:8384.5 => 3.0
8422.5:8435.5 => 2.3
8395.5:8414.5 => 3.1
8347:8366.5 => 4.2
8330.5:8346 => 1.8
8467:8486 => -3.6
